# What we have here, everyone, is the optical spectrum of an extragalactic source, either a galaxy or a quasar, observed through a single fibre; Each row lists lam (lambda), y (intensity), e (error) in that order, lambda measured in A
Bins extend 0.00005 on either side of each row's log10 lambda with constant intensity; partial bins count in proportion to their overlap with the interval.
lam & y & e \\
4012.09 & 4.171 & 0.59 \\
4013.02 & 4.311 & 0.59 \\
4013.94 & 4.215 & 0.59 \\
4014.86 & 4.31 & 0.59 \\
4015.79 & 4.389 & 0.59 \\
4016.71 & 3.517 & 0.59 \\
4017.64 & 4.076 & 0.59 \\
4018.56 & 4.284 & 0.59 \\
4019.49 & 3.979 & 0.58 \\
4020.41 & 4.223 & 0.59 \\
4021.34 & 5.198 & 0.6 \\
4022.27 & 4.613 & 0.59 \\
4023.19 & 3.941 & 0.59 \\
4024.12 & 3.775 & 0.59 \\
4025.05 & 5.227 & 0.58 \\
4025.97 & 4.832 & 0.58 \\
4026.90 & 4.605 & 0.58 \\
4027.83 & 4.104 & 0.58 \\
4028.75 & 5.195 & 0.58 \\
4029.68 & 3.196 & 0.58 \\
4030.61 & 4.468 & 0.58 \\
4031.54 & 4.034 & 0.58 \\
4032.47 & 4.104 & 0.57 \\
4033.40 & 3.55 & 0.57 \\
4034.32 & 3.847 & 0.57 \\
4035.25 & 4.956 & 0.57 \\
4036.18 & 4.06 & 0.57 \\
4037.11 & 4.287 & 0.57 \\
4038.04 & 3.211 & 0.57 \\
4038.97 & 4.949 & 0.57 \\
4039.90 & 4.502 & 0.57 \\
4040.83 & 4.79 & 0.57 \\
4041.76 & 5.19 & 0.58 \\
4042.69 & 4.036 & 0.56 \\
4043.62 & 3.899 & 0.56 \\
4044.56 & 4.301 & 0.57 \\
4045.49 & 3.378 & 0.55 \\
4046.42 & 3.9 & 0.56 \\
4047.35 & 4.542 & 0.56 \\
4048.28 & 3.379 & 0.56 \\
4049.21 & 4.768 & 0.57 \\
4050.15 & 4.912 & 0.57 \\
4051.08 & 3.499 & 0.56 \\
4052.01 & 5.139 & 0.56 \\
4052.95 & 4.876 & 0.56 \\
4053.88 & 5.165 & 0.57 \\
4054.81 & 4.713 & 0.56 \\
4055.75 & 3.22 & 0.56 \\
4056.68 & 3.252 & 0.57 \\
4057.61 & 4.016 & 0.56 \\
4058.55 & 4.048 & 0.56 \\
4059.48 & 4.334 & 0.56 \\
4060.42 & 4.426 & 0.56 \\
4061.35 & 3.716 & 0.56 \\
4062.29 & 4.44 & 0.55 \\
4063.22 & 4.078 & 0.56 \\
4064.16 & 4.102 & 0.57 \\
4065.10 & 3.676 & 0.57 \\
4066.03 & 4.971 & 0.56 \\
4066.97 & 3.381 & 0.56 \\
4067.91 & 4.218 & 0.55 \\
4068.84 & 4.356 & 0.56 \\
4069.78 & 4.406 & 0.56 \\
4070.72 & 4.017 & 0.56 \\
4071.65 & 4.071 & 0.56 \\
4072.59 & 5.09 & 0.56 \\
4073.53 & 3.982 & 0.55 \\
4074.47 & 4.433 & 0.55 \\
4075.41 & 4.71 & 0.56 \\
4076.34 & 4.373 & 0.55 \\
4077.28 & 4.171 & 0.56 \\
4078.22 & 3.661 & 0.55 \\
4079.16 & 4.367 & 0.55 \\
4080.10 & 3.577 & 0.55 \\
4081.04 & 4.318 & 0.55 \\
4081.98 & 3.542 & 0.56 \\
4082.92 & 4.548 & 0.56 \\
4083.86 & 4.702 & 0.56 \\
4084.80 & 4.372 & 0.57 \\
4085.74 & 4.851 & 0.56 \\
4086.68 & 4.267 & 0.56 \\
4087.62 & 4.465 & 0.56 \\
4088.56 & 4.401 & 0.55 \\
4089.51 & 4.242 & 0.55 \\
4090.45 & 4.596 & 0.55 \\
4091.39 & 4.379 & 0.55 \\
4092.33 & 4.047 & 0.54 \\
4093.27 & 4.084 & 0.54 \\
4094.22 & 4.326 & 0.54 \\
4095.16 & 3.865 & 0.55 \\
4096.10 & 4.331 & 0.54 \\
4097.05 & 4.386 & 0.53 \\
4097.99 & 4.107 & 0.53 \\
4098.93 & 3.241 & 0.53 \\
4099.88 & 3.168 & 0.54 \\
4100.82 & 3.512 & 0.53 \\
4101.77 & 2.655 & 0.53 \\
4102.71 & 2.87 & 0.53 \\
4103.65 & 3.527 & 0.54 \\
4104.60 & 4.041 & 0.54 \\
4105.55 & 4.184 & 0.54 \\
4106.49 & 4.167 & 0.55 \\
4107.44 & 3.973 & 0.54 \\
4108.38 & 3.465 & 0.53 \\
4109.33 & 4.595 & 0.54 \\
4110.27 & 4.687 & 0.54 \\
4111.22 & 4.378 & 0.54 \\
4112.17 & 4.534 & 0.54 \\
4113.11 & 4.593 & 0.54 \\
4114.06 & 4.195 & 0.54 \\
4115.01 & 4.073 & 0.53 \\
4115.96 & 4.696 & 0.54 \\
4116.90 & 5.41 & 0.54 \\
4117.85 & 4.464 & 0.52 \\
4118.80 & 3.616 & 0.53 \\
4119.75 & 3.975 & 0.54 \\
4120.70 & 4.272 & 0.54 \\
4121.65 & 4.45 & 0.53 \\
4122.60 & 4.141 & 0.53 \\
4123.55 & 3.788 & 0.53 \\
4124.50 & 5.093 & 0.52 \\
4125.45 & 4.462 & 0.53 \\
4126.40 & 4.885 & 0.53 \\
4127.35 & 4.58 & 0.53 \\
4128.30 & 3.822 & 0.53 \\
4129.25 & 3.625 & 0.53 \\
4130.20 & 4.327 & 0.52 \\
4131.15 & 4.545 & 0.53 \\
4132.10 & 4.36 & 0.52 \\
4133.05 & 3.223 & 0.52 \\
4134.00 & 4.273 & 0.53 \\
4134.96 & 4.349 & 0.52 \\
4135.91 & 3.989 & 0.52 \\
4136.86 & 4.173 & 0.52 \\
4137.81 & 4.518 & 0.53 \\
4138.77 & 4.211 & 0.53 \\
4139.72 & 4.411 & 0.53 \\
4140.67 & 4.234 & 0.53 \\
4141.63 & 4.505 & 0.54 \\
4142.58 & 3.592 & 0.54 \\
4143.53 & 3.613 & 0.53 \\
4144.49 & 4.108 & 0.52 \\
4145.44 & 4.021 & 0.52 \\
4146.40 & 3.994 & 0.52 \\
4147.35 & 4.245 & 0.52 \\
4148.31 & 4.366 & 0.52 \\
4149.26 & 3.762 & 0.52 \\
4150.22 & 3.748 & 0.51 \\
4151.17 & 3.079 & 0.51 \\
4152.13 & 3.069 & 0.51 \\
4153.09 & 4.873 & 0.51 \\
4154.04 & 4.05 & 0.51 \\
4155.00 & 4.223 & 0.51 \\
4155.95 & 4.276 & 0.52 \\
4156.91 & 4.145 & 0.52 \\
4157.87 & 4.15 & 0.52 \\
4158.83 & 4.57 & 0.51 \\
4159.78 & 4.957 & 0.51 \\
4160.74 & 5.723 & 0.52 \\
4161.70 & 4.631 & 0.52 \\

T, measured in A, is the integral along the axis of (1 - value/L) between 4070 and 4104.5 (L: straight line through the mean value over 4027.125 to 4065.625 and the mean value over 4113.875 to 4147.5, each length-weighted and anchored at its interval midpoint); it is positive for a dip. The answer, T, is 1.0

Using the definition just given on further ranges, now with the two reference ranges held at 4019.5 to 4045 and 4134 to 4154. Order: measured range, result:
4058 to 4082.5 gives 0.4 A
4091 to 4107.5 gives 1.4 A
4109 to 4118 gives -1.0 A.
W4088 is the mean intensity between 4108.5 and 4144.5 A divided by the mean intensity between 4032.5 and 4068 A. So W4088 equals 1.0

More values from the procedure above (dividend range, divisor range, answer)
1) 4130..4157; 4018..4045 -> 0.94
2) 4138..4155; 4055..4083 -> 0.97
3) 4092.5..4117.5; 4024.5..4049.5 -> 0.95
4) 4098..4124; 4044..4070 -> 0.96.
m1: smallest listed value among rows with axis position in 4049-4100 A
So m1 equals 3.168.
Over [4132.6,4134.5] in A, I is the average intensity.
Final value 3.75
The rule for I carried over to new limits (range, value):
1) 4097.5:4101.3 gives 3.51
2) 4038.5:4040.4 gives 4.72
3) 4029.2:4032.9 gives 3.95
